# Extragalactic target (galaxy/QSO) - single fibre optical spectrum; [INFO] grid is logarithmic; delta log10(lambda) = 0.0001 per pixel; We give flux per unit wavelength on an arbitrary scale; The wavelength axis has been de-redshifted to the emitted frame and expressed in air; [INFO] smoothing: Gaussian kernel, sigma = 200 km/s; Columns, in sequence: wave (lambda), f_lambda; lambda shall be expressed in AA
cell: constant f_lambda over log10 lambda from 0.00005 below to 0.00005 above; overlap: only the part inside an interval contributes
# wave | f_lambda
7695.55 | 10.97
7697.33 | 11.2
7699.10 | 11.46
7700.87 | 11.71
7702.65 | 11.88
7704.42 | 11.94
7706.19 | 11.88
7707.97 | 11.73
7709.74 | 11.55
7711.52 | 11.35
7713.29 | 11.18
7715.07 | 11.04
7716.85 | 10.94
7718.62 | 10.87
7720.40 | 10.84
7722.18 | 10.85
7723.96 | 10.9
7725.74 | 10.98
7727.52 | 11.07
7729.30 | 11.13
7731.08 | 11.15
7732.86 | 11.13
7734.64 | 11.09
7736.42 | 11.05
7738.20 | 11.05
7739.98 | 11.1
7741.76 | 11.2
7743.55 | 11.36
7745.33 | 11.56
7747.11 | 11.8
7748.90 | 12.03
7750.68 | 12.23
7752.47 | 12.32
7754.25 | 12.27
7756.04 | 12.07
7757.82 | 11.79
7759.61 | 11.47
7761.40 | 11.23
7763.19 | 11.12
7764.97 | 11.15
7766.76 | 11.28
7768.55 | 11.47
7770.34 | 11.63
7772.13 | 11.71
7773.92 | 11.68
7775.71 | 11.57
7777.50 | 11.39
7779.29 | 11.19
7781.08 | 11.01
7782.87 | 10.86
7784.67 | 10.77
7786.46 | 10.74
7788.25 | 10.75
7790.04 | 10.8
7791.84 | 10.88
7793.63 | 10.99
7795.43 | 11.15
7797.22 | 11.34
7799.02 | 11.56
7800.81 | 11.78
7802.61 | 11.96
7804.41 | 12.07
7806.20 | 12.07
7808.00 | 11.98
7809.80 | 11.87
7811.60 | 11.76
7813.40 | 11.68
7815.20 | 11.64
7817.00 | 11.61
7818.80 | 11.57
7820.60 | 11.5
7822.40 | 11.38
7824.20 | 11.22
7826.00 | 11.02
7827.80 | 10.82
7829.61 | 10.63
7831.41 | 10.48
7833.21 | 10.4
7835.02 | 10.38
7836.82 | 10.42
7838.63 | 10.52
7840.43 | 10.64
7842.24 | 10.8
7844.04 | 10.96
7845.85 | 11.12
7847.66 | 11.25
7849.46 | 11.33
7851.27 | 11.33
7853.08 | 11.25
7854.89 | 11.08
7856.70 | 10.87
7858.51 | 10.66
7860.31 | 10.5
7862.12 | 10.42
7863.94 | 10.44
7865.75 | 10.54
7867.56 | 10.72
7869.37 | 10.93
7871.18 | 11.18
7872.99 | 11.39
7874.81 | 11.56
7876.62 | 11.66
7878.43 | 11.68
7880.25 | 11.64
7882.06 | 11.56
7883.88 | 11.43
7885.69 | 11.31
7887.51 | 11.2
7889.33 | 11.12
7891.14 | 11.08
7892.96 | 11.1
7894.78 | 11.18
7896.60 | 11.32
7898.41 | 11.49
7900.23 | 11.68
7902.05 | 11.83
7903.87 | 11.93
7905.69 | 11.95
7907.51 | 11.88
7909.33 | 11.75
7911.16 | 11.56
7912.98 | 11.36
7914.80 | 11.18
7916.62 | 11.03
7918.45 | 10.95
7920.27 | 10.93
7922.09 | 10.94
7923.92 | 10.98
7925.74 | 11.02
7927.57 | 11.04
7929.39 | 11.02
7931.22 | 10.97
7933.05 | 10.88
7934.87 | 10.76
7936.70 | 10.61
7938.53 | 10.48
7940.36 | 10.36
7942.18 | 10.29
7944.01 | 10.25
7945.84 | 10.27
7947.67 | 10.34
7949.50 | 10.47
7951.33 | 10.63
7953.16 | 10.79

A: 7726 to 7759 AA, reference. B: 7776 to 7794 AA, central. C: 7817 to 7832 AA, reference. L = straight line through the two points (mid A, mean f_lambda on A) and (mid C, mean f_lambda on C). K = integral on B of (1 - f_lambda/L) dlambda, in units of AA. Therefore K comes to 0.56 AA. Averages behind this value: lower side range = 11.5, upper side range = 11.1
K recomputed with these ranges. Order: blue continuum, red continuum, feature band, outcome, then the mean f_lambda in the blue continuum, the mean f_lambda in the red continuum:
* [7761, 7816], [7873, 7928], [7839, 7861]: 0.79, 11.4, 11.4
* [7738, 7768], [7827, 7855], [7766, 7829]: -1.02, 11.6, 10.8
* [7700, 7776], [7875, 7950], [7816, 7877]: 1.60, 11.4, 11.1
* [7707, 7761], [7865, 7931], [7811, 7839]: 0.66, 11.4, 11.3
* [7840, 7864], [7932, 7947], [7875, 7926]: -3.37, 10.9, 10.5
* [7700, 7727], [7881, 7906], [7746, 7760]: -0.84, 11.3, 11.4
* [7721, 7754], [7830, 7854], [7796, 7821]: -1.68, 11.3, 10.8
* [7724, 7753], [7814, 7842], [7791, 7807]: -0.65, 11.4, 11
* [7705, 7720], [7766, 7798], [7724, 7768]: -0.72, 11.3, 11.2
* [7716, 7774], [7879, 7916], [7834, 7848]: 0.86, 11.4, 11.5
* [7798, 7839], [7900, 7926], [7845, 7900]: 1.05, 11.3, 11.4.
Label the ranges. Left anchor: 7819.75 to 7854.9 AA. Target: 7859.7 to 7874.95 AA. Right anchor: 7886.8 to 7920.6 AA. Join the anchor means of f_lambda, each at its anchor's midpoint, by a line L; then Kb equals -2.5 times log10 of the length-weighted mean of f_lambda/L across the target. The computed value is 0.03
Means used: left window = 10.9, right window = 11.4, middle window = 10.8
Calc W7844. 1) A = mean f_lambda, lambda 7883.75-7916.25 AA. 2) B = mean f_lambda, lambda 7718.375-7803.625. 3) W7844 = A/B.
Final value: 1.0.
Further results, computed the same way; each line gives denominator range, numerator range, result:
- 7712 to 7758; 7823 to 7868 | 0.95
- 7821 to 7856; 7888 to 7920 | 1.05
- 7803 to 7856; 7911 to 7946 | 0.97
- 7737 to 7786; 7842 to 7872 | 0.95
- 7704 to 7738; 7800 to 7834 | 1.02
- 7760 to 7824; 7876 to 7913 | 1.01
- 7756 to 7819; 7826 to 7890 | 0.96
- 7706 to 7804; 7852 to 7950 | 0.98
